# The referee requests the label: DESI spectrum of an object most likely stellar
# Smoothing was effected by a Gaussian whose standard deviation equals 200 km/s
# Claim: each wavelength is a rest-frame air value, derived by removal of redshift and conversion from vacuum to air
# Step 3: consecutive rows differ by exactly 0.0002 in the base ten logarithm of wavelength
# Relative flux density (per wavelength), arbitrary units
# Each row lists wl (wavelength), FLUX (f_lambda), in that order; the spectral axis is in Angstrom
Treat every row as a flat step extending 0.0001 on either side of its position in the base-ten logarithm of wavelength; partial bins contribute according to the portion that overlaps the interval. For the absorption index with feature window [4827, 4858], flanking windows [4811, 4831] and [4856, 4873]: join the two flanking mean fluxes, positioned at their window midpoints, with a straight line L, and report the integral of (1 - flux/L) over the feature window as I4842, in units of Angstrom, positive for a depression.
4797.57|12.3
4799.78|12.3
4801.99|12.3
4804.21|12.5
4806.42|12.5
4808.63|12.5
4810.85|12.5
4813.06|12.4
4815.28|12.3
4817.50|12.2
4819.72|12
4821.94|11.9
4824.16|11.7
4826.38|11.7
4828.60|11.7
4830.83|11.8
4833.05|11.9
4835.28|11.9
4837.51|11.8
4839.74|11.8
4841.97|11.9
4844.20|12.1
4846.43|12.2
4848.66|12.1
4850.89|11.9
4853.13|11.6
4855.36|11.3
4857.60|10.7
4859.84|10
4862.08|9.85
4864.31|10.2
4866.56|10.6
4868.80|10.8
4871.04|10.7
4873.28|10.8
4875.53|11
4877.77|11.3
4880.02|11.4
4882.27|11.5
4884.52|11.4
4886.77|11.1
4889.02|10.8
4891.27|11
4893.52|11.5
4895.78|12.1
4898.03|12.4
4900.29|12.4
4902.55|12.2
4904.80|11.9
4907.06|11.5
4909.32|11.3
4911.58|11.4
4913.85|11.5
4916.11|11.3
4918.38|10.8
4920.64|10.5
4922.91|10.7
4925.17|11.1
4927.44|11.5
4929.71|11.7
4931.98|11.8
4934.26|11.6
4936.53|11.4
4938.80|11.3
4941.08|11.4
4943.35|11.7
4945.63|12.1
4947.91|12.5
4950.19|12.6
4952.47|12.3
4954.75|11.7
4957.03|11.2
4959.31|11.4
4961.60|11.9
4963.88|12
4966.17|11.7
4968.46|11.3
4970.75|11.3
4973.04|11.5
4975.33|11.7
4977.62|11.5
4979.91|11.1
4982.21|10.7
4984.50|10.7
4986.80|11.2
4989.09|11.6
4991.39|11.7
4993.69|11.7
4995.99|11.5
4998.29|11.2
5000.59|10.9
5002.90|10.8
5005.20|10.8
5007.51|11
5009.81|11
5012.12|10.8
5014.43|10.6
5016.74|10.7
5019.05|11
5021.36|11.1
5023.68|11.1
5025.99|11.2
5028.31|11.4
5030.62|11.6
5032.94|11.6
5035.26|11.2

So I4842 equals -1.5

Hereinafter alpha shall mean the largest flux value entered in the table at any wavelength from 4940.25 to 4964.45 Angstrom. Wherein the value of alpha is 12.6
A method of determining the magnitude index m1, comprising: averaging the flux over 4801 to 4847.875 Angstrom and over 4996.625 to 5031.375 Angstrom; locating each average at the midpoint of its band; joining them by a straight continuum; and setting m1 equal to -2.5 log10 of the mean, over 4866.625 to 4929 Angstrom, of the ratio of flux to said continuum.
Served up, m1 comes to 0.03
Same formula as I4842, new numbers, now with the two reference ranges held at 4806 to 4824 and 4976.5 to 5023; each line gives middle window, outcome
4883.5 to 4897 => 0.5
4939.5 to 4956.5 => -0.9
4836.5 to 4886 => 3.0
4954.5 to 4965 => -0.3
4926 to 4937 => -0.1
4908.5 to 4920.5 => 0.4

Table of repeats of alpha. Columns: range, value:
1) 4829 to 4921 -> 12.4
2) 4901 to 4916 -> 12.2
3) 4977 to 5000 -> 11.7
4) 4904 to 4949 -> 12.5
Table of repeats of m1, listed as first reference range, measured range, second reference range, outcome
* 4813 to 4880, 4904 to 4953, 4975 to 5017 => -0.02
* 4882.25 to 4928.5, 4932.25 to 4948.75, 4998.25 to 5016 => -0.04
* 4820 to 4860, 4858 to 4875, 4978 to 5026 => 0.11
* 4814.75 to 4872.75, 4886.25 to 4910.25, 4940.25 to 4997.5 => -0.01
